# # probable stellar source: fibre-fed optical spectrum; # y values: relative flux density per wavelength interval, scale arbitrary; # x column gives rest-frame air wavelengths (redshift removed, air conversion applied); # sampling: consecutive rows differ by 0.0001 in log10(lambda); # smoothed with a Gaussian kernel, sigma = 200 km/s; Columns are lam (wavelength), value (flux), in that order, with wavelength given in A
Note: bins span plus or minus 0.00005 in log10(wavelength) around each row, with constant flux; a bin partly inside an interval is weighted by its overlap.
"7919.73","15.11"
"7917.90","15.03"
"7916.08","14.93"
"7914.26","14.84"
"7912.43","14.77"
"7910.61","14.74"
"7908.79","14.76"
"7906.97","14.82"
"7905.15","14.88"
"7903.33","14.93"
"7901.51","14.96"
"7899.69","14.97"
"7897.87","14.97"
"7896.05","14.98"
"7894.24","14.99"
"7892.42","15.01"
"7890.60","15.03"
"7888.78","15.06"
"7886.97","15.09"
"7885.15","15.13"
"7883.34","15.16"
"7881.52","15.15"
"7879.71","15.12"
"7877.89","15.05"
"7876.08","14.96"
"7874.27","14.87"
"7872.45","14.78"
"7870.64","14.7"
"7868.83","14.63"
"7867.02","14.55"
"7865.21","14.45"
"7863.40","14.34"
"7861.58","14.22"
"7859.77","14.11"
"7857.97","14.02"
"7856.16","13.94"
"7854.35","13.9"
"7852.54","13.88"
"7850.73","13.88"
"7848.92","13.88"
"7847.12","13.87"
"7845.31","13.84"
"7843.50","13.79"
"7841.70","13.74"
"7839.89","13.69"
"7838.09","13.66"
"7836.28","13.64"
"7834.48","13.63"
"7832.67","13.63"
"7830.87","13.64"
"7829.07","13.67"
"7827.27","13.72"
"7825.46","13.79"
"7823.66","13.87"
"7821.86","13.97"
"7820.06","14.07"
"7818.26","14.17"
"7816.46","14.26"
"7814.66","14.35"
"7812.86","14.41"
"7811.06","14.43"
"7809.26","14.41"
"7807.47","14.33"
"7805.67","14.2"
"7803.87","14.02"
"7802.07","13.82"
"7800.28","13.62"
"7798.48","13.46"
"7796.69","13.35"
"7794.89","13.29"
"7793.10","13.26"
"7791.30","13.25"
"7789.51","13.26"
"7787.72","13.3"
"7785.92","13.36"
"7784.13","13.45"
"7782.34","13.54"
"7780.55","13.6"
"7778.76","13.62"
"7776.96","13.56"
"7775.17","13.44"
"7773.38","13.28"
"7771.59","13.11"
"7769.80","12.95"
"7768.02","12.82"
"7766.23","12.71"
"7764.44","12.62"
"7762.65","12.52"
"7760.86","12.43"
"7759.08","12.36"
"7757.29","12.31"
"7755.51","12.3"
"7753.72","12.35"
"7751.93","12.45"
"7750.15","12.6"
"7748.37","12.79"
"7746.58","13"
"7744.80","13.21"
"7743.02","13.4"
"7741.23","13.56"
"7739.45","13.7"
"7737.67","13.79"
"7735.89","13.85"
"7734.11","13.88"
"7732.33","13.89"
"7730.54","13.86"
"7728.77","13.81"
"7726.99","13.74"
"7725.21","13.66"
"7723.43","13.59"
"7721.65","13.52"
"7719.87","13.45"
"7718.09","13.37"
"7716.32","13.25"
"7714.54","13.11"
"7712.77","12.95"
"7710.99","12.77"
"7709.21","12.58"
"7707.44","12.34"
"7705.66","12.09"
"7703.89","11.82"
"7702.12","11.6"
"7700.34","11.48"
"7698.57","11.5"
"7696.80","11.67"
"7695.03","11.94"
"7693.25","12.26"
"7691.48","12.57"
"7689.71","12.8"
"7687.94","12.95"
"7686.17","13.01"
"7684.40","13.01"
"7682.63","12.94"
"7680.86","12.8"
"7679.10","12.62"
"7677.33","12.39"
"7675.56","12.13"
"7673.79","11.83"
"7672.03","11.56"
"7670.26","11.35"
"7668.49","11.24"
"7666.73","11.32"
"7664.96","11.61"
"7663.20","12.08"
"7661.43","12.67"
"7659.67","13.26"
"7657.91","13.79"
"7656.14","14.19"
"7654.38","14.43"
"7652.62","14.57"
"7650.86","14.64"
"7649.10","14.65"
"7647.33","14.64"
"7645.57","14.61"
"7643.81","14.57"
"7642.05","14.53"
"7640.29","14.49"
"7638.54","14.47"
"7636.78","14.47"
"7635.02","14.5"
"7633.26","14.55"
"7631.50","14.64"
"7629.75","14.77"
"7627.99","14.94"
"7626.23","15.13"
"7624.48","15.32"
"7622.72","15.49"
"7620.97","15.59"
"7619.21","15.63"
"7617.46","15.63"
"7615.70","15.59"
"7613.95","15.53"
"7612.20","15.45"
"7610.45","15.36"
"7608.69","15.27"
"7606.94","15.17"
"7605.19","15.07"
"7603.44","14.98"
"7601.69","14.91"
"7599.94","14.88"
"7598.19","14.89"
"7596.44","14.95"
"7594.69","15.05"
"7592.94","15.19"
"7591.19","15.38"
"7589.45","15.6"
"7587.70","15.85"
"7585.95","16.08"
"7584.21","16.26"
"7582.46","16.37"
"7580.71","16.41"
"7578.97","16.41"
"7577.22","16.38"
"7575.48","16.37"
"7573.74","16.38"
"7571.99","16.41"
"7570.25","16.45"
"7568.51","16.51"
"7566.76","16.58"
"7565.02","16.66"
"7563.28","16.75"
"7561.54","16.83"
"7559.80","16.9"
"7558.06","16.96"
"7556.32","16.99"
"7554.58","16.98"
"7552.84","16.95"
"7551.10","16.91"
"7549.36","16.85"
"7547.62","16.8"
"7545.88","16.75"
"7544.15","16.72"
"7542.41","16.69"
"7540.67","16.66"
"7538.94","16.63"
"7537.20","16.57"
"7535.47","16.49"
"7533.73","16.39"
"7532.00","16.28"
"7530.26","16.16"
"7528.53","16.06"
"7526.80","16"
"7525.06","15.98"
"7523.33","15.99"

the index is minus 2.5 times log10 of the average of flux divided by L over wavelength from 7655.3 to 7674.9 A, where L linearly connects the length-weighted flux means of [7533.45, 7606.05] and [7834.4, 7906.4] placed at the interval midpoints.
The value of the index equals 0.27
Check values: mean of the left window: 16.2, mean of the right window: 14.5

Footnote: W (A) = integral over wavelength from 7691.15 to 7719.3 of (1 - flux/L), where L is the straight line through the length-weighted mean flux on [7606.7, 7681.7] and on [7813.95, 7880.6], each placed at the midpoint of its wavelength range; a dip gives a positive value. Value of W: 3.4 A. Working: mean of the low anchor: 14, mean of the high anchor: 14.1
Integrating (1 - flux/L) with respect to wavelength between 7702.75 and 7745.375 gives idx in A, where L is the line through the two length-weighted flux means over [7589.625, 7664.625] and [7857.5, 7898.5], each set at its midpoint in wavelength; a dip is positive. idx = 4.27 A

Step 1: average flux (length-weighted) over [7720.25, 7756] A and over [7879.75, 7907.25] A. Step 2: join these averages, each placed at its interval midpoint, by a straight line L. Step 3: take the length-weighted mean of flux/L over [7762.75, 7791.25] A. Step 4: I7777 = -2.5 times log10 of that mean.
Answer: 0.044 mag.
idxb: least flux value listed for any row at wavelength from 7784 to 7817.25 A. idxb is 13.25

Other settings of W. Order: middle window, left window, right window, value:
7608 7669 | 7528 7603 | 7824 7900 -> 5.4 A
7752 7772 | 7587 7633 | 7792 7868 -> 2.4 A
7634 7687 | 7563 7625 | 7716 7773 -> 4.8 A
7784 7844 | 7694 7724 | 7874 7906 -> 0.8 A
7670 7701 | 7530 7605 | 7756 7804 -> 4.8 A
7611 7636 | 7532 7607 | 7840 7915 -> 1.2 A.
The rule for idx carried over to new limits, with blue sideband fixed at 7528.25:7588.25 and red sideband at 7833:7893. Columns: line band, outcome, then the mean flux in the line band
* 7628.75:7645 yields 1.5 A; 14.6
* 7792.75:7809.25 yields 1.2 A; 13.8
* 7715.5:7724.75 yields 1.2 A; 13.4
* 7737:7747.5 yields 1.2 A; 13.4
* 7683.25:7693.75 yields 1.9 A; 12.8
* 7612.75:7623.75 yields 0.4 A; 15.6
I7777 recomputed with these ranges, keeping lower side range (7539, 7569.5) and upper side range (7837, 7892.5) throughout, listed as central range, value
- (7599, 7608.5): 0.10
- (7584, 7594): 0.06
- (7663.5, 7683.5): 0.31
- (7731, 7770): 0.18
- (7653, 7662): 0.16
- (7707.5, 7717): 0.21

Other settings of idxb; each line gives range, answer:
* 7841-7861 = 13.74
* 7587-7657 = 14.19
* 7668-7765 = 11.24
